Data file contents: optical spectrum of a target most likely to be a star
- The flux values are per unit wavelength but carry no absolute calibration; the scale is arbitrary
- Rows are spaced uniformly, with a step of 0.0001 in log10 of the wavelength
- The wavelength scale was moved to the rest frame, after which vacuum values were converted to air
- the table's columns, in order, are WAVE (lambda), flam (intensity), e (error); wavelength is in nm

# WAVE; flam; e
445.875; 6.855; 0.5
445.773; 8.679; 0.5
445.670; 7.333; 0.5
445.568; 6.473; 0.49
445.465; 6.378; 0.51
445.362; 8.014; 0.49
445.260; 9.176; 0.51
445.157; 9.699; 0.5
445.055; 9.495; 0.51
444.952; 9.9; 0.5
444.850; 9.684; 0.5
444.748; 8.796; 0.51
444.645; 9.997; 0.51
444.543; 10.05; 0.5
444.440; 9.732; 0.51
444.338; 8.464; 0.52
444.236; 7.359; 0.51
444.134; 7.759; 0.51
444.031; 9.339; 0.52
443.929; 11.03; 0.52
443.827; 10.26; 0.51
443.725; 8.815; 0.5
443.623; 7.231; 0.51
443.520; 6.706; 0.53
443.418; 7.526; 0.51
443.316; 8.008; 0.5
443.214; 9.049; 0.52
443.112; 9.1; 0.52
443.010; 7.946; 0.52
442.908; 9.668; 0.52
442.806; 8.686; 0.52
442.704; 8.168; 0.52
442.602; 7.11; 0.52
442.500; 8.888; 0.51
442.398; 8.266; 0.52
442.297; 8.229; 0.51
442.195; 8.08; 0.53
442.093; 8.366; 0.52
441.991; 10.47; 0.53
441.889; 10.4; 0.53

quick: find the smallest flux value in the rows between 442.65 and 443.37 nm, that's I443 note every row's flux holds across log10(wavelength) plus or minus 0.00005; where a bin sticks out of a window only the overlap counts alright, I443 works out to 7.946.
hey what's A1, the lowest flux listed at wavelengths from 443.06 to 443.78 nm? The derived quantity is 6.706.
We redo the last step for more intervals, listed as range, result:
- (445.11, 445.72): 6.378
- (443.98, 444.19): 7.759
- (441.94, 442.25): 8.08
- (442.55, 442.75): 7.11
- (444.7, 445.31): 8.796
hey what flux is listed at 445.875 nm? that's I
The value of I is 6.855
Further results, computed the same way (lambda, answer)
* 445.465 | 6.378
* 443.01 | 7.946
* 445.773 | 8.679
